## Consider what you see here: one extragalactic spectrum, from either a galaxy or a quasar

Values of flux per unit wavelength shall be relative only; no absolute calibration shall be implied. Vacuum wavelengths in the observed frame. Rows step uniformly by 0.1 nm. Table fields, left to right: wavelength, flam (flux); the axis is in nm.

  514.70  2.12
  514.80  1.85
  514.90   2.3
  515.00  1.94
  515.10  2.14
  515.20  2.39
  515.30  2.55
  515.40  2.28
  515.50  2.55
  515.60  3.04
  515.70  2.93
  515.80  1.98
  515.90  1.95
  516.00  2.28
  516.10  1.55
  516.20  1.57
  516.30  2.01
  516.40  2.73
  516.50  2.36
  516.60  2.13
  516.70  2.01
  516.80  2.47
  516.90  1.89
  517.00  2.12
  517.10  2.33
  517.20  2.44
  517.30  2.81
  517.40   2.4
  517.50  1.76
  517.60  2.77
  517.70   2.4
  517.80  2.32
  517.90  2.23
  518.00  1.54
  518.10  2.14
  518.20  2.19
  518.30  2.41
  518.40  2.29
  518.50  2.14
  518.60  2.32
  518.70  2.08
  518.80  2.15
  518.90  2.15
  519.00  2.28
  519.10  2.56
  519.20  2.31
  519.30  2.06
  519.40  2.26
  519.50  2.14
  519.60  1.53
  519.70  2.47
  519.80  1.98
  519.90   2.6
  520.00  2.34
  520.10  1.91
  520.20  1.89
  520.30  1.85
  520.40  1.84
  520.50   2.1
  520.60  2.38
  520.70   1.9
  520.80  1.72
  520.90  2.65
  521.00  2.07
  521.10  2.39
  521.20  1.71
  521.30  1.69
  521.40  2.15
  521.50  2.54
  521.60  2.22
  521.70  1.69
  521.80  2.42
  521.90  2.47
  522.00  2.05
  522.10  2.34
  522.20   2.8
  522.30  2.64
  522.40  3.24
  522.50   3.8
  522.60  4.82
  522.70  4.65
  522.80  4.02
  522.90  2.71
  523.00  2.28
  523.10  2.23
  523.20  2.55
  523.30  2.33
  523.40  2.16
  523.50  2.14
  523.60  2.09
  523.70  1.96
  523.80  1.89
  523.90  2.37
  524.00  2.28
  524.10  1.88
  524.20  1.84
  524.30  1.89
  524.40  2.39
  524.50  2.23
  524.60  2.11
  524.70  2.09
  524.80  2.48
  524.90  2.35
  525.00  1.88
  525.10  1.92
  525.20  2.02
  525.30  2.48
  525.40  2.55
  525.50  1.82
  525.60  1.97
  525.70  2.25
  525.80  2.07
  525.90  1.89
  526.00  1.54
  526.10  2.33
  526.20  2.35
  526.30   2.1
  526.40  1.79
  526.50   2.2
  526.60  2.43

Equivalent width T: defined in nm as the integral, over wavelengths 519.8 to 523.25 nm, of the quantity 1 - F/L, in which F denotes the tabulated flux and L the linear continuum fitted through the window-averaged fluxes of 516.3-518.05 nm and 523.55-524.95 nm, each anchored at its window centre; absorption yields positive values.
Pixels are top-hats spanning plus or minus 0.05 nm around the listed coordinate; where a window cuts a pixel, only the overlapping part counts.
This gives -0.48 nm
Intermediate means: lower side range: 2.27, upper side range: 2.13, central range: 2.48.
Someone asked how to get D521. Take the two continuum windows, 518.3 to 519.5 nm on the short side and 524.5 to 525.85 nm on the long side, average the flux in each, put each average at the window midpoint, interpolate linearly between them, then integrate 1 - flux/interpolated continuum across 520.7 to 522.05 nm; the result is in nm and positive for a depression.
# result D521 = 0.05 nm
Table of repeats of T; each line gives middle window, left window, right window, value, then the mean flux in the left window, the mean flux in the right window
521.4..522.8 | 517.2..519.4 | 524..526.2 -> -0.479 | 2.26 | 2.1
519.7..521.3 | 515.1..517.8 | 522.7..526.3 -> 0.127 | 2.29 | 2.24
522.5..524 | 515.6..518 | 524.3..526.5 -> -0.417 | 2.24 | 2.12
